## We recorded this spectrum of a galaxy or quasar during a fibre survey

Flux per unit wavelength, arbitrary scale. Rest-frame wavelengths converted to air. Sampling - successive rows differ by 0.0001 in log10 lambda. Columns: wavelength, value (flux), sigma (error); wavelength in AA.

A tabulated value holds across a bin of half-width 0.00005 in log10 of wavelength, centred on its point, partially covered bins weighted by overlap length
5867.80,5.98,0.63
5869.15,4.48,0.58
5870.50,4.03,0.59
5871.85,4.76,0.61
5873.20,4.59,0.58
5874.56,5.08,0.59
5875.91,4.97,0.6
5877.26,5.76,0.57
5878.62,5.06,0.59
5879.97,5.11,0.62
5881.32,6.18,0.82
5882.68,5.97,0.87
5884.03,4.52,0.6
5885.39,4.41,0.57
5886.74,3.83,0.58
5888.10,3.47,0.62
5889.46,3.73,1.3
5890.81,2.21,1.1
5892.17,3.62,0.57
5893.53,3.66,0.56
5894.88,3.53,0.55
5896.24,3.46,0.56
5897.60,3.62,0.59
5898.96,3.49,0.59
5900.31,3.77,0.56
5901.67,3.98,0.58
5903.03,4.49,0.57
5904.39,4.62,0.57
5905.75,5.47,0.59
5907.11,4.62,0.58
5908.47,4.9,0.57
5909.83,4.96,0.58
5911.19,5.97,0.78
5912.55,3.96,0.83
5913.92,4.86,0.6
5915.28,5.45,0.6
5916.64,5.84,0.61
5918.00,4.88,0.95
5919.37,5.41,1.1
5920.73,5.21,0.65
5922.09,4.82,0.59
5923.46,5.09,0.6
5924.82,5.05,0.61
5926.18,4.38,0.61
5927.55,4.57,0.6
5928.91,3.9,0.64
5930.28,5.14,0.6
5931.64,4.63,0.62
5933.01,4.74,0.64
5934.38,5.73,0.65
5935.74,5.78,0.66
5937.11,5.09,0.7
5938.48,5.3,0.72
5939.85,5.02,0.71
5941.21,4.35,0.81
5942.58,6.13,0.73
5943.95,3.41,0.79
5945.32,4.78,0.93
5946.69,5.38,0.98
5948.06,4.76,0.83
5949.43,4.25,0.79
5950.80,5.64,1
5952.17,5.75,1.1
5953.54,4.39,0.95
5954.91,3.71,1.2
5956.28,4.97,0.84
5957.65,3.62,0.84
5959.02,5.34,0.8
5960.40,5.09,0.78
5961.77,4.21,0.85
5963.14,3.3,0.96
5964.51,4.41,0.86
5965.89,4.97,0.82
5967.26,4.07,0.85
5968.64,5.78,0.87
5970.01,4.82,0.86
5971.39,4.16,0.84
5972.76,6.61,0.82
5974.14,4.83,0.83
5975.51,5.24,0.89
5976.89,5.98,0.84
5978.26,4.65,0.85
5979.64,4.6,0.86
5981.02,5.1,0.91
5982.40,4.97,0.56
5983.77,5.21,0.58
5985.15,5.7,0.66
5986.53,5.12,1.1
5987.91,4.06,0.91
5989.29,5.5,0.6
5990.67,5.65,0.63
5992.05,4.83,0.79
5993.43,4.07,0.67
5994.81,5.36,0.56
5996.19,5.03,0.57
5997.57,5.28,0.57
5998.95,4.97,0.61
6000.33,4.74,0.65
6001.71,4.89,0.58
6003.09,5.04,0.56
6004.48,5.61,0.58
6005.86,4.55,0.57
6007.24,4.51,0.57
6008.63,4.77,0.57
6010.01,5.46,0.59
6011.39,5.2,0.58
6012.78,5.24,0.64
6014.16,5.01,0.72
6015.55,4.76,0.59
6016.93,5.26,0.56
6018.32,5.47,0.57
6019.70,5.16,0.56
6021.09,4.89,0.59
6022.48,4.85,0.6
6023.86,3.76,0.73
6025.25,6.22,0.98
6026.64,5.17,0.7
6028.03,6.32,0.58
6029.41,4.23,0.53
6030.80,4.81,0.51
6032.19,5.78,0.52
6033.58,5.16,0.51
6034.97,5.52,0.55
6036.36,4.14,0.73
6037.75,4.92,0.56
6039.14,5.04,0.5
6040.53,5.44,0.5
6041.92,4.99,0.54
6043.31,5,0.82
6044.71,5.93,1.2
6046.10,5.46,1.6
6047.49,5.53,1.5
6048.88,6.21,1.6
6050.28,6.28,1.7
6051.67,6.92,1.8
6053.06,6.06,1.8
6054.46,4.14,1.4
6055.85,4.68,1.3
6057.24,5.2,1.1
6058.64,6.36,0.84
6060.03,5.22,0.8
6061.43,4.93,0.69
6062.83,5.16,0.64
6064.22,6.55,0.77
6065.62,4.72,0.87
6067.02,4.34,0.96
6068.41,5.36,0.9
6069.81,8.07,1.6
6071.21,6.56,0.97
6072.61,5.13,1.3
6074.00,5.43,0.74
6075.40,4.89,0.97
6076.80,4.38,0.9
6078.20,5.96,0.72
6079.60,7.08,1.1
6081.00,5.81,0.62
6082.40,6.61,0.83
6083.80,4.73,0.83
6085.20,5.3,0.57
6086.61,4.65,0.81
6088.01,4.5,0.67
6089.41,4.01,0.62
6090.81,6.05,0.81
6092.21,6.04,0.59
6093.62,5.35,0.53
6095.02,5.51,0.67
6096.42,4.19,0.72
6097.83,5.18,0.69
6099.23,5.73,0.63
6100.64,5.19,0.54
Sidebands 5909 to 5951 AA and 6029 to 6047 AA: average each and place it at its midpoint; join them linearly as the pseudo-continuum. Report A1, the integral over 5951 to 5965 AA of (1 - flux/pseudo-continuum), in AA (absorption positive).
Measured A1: 1.4 AA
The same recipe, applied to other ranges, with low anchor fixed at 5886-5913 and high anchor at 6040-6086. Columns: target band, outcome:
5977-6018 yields -0.4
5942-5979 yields -1.5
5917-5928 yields -1.7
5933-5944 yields -1.8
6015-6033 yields 0.3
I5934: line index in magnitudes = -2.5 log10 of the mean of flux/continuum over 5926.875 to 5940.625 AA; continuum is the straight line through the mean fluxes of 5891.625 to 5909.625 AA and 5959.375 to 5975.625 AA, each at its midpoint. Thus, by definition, -0.123 mag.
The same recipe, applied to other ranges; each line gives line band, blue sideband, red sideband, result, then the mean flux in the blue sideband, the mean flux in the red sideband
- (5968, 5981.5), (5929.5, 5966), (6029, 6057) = -0.05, 4.8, 5.32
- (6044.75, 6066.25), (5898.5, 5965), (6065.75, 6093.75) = -0.04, 4.79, 5.5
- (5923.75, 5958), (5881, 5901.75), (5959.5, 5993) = -0.07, 3.93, 4.95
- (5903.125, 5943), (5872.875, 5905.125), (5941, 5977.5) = -0.11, 4.29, 4.82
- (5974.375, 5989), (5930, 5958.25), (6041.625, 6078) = 0.01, 4.88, 5.53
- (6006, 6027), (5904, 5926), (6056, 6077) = 0.07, 5.06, 5.49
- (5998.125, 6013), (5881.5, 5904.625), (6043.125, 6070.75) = 0.02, 3.94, 5.62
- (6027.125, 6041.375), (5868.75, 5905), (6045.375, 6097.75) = 0.02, 4.31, 5.49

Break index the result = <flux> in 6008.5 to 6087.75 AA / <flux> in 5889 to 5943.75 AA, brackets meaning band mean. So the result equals 1.2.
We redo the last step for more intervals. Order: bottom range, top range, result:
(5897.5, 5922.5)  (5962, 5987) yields 1.04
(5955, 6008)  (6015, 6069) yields 1.08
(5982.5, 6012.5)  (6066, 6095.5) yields 1.09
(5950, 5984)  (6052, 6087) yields 1.14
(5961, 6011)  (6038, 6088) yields 1.12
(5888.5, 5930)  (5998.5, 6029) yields 1.14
